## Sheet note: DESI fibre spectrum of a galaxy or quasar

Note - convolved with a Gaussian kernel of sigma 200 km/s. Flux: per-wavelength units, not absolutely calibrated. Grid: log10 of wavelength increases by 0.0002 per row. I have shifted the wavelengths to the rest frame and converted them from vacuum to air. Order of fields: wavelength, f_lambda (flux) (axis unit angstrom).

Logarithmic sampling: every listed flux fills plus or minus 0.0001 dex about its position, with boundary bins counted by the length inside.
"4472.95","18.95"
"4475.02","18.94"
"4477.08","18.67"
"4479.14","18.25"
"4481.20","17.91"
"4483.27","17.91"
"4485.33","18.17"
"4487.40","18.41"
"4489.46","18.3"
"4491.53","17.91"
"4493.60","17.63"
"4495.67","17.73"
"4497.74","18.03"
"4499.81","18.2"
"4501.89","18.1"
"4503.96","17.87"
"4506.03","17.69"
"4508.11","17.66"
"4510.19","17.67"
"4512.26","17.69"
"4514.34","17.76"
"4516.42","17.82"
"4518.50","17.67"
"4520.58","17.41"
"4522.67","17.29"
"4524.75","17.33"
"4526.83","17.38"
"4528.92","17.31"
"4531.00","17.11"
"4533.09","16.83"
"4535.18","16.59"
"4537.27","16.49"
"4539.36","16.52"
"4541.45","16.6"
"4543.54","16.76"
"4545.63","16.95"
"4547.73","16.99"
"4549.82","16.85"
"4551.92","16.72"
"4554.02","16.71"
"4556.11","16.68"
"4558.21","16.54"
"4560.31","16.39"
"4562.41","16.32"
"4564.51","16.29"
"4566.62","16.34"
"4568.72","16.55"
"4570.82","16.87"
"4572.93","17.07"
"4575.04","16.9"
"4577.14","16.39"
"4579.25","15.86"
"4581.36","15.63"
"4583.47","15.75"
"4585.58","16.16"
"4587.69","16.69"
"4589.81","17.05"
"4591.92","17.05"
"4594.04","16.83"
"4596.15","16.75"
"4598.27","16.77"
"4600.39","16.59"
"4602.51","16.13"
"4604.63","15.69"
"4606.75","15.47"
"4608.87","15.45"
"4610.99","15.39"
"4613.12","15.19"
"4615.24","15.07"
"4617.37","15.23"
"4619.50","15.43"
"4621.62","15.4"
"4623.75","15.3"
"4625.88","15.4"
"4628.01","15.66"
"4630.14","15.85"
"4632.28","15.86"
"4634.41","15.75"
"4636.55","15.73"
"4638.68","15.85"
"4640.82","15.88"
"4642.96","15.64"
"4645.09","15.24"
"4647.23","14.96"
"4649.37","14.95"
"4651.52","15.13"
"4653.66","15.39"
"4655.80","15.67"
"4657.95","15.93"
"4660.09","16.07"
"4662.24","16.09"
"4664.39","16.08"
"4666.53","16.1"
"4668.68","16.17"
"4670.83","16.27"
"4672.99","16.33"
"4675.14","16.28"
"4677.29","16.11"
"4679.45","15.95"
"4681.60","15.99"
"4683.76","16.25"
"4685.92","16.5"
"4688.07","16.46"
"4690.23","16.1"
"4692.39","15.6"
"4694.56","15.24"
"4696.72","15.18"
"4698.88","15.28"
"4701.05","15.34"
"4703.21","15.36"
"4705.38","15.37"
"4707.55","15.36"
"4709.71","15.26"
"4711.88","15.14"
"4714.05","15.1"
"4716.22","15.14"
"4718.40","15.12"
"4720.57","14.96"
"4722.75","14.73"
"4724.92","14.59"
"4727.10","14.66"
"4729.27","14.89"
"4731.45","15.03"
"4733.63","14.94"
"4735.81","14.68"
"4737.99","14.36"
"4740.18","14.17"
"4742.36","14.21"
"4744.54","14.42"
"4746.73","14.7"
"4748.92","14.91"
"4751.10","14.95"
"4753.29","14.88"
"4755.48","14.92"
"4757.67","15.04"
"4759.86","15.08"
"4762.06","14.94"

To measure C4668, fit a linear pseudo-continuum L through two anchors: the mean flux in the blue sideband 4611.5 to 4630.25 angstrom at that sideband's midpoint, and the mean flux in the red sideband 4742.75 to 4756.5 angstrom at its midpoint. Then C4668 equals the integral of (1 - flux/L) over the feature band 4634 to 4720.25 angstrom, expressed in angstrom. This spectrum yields -3.3 angstrom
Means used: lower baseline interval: 15.4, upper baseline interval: 14.8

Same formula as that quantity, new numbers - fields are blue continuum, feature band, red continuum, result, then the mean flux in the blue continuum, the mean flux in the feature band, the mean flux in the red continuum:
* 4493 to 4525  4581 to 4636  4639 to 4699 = 2.1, 17.7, 15.9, 15.8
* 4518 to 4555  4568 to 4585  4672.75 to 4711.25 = 0.3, 17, 16.4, 15.8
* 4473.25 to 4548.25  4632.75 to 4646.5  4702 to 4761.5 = 0.3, 17.6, 15.7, 14.9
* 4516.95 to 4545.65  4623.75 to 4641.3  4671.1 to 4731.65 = 0.4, 17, 15.7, 15.5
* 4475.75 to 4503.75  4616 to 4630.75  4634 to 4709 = 0.8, 18.1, 15.4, 15.8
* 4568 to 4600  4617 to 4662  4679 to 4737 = 1.3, 16.6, 15.6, 15.3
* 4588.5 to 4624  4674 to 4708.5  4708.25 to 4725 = -1.2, 15.9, 15.8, 15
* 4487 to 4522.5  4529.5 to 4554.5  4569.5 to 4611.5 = 0.6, 17.8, 16.8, 16.3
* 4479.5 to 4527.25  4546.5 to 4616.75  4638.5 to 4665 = 1.3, 17.8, 16.3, 15.6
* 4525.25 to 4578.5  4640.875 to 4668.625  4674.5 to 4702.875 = 0.7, 16.7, 15.6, 15.8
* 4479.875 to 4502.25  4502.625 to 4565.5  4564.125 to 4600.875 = 0.9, 18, 17.1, 16.5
